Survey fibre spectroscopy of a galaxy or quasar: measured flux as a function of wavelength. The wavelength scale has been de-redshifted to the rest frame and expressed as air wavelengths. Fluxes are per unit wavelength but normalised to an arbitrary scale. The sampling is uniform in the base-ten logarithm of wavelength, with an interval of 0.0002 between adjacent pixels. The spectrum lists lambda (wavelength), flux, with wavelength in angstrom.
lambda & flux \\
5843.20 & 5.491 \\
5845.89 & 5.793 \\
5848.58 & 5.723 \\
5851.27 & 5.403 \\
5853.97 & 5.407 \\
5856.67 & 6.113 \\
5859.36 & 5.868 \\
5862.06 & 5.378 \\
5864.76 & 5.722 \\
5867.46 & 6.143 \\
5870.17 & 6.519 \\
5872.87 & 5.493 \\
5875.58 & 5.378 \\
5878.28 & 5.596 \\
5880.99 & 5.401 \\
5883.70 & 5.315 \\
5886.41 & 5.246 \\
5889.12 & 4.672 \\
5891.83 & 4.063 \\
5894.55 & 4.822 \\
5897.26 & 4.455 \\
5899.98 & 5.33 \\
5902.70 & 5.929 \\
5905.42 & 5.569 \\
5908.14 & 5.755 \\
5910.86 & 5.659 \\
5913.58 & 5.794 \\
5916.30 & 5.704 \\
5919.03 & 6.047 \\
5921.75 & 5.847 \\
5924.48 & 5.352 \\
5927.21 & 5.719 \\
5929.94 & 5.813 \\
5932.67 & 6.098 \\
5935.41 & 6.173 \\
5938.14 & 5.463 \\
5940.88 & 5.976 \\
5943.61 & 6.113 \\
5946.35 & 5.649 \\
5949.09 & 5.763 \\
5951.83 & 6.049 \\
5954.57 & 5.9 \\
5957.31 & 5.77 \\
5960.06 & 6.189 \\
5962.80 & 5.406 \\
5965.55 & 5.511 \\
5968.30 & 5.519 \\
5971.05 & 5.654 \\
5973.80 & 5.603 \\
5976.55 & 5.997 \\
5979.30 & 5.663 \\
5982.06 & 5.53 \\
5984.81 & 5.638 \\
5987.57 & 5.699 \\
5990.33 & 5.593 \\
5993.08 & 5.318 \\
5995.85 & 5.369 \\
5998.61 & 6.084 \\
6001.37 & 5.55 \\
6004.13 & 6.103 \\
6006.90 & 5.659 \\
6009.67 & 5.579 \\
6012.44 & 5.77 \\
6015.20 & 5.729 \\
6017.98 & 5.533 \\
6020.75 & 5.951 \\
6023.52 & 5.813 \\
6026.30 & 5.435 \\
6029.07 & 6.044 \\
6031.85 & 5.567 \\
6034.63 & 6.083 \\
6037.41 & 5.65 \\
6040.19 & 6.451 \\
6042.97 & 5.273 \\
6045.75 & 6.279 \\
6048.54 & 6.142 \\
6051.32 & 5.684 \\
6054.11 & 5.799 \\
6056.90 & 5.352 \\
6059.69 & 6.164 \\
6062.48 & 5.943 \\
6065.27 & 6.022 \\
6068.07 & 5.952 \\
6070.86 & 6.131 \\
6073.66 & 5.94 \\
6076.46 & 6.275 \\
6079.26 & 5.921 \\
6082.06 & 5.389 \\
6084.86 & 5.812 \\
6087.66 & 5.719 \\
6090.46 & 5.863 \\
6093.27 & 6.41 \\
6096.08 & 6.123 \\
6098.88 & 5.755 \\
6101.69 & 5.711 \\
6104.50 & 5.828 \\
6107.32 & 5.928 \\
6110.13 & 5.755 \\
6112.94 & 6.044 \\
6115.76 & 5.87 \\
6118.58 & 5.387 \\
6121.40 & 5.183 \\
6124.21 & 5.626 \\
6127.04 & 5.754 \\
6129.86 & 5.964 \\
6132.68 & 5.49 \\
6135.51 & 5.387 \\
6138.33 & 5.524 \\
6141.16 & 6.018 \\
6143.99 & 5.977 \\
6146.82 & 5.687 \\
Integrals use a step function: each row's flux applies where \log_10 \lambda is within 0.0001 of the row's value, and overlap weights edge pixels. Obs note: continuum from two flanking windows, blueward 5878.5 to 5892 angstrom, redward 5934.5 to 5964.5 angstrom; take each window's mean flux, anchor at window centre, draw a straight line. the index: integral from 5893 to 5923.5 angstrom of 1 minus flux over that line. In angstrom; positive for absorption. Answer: -1.0 angstrom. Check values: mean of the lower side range 5.07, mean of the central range 5.53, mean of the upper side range 5.85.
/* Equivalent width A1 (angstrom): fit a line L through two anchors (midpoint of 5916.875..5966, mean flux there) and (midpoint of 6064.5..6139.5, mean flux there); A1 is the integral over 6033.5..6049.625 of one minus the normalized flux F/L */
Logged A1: -0.4 angstrom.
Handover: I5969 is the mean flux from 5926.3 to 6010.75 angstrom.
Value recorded 5.75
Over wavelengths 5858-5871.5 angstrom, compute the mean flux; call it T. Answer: 5.93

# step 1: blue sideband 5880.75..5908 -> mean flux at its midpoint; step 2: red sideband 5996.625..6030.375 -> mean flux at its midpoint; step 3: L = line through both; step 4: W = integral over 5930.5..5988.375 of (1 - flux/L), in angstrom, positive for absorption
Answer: -3.4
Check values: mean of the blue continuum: 5.1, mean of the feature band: 5.78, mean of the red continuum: 5.76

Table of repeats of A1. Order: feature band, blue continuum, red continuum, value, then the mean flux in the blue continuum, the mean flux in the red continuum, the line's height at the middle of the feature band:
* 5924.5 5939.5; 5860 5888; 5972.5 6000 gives -0.46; 5.62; 5.65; 5.63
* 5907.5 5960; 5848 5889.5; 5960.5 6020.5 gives -1.87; 5.6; 5.66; 5.63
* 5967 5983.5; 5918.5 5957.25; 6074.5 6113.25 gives 0.56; 5.85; 5.89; 5.86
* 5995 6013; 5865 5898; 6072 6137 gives -0.57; 5.29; 5.79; 5.56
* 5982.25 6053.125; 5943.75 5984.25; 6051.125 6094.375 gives 0.76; 5.74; 5.9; 5.82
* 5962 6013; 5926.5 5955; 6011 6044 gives 1.61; 5.89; 5.78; 5.83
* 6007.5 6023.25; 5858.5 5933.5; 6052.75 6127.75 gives 0.00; 5.52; 5.84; 5.72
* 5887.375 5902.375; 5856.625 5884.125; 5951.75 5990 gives 2.48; 5.72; 5.71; 5.71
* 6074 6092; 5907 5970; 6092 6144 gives -0.21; 5.79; 5.77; 5.77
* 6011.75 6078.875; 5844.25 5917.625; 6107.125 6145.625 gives -2.92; 5.49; 5.7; 5.63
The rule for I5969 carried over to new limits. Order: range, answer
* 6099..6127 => 5.71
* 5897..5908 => 5.45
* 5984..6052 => 5.76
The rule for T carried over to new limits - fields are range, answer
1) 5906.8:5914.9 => 5.74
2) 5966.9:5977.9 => 5.69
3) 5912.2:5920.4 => 5.85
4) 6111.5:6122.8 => 5.62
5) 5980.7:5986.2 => 5.59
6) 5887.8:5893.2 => 4.36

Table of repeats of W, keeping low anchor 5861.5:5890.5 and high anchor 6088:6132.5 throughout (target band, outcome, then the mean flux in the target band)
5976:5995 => 0.2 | 5.61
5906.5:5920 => -0.5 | 5.78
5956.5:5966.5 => -0.2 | 5.72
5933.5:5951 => -0.8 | 5.87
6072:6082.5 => -0.3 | 5.93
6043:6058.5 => -0.2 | 5.8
